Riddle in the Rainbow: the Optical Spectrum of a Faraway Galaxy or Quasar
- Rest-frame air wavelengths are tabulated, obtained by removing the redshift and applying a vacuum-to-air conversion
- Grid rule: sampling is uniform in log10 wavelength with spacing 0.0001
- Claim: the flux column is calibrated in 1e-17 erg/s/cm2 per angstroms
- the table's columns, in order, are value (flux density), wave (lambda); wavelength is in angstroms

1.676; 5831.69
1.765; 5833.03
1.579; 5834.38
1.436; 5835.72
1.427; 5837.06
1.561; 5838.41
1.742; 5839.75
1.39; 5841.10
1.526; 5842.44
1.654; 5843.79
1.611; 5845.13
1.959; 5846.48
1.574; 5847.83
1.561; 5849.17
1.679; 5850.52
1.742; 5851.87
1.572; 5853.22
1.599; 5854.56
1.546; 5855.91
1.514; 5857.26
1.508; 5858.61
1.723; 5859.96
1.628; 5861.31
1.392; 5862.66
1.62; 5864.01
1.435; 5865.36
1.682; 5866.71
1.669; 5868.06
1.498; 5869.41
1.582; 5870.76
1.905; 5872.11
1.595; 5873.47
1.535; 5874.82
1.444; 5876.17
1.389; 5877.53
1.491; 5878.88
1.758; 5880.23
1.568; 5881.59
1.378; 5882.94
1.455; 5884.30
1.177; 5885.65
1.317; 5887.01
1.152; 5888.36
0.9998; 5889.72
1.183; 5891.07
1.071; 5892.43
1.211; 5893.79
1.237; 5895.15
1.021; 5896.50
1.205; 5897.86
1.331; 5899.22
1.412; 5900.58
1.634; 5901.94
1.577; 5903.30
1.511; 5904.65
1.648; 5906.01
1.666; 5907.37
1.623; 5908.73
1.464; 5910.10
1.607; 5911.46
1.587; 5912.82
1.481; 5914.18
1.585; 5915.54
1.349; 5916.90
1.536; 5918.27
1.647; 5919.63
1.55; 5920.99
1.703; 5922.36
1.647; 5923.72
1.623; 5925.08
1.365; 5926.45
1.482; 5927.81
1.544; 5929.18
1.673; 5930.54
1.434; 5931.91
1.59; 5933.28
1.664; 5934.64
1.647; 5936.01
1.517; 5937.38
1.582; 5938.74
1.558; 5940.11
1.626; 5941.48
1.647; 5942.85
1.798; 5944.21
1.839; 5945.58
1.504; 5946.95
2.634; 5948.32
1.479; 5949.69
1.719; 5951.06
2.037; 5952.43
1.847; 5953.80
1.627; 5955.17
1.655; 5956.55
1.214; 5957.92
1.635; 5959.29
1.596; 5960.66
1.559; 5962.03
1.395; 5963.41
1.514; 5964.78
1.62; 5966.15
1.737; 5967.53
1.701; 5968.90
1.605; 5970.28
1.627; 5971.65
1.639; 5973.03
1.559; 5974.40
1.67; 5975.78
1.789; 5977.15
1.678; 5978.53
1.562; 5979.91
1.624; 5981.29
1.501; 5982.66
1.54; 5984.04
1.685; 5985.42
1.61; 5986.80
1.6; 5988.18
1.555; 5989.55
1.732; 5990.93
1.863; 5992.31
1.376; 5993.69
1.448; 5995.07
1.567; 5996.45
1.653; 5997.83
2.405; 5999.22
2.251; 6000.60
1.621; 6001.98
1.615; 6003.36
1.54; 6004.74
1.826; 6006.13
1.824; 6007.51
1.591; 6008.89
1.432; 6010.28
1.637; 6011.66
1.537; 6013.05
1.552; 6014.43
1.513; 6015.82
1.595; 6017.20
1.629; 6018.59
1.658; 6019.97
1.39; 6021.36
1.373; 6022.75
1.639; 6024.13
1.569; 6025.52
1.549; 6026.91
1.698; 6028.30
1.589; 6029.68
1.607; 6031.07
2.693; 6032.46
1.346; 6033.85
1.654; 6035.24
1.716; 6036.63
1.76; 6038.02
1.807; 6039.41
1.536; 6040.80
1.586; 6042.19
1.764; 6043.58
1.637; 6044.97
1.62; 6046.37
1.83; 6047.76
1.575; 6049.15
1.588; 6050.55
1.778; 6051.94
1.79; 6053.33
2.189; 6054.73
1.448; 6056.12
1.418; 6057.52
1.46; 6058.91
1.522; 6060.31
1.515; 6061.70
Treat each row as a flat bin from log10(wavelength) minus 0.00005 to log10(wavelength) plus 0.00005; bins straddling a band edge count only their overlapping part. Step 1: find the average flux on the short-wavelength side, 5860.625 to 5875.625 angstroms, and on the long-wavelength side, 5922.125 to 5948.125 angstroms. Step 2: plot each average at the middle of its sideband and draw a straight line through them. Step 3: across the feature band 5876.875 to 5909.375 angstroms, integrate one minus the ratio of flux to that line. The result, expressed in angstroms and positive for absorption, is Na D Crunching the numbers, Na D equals 4.6 angstroms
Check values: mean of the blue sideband 1.59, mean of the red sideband 1.62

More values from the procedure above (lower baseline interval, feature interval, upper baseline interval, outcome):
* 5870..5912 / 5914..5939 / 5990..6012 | -0.73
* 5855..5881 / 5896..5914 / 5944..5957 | 2.09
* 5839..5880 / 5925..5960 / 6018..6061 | -0.61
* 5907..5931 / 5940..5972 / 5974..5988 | -1.60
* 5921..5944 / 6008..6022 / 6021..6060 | 0.75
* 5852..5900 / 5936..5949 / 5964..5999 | -1.49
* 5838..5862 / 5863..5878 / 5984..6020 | 0.43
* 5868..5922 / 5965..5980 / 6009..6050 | -0.92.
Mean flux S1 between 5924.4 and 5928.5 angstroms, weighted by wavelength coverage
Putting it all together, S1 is 1.49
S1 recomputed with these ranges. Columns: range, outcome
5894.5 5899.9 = 1.2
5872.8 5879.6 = 1.49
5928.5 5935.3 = 1.58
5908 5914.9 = 1.55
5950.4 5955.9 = 1.8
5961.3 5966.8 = 1.52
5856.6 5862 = 1.59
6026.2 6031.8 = 1.62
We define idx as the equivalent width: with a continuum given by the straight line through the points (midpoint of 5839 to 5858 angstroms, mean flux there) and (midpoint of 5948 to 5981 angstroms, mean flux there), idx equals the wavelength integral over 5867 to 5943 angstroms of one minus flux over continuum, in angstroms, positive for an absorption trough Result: 7.0 angstroms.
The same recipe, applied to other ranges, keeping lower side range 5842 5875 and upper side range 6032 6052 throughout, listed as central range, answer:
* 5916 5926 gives 0.4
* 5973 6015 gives 0.6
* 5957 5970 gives 0.9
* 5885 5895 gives 2.9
